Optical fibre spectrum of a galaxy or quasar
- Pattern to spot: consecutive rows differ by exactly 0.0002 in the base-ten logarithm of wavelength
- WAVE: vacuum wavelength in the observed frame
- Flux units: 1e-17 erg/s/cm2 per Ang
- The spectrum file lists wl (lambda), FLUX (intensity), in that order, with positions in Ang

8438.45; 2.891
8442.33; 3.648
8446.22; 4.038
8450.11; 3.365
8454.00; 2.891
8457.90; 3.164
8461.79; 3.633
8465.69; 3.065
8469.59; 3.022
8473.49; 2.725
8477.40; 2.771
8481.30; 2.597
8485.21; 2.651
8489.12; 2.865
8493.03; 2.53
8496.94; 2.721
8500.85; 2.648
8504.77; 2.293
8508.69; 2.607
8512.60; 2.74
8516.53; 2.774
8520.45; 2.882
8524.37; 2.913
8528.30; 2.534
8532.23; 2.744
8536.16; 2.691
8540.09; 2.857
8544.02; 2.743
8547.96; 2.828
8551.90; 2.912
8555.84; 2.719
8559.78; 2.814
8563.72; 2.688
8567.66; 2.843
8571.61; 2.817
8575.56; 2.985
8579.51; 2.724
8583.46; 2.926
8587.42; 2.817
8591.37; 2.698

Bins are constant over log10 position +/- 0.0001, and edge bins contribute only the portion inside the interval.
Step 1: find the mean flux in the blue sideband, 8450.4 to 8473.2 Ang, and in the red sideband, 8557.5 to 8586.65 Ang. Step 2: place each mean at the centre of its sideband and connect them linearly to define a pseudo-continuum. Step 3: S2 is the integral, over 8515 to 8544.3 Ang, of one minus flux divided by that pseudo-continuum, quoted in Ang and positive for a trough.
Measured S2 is 1.77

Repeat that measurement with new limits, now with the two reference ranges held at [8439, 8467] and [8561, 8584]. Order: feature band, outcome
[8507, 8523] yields 1.7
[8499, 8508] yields 1.9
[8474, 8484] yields 1.8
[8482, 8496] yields 2.3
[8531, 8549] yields 1.2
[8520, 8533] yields 1.2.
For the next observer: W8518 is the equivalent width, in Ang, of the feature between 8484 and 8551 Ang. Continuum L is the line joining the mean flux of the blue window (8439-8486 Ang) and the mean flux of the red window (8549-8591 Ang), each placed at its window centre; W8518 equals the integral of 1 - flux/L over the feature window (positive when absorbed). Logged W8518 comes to 5.9 Ang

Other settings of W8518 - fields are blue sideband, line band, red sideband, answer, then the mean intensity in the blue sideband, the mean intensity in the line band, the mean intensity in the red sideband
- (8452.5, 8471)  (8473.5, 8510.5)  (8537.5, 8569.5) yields 5.0 Ang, 3.16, 2.64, 2.8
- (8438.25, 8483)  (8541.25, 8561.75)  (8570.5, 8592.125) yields 0.8 Ang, 3.16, 2.81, 2.84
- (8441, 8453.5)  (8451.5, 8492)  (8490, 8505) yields 2.2 Ang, 3.59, 2.93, 2.6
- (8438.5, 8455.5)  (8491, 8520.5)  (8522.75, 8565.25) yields 3.8 Ang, 3.44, 2.64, 2.77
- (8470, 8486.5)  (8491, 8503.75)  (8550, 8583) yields 0.6 Ang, 2.72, 2.61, 2.82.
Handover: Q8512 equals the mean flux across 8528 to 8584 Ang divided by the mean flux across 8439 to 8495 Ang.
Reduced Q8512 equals 0.9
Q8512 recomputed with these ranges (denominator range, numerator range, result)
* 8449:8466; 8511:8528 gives 0.87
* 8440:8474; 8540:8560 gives 0.85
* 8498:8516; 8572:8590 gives 1.10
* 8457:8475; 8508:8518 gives 0.87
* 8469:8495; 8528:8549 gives 1.01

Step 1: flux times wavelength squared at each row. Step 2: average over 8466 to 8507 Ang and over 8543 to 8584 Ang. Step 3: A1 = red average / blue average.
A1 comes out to 1.06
